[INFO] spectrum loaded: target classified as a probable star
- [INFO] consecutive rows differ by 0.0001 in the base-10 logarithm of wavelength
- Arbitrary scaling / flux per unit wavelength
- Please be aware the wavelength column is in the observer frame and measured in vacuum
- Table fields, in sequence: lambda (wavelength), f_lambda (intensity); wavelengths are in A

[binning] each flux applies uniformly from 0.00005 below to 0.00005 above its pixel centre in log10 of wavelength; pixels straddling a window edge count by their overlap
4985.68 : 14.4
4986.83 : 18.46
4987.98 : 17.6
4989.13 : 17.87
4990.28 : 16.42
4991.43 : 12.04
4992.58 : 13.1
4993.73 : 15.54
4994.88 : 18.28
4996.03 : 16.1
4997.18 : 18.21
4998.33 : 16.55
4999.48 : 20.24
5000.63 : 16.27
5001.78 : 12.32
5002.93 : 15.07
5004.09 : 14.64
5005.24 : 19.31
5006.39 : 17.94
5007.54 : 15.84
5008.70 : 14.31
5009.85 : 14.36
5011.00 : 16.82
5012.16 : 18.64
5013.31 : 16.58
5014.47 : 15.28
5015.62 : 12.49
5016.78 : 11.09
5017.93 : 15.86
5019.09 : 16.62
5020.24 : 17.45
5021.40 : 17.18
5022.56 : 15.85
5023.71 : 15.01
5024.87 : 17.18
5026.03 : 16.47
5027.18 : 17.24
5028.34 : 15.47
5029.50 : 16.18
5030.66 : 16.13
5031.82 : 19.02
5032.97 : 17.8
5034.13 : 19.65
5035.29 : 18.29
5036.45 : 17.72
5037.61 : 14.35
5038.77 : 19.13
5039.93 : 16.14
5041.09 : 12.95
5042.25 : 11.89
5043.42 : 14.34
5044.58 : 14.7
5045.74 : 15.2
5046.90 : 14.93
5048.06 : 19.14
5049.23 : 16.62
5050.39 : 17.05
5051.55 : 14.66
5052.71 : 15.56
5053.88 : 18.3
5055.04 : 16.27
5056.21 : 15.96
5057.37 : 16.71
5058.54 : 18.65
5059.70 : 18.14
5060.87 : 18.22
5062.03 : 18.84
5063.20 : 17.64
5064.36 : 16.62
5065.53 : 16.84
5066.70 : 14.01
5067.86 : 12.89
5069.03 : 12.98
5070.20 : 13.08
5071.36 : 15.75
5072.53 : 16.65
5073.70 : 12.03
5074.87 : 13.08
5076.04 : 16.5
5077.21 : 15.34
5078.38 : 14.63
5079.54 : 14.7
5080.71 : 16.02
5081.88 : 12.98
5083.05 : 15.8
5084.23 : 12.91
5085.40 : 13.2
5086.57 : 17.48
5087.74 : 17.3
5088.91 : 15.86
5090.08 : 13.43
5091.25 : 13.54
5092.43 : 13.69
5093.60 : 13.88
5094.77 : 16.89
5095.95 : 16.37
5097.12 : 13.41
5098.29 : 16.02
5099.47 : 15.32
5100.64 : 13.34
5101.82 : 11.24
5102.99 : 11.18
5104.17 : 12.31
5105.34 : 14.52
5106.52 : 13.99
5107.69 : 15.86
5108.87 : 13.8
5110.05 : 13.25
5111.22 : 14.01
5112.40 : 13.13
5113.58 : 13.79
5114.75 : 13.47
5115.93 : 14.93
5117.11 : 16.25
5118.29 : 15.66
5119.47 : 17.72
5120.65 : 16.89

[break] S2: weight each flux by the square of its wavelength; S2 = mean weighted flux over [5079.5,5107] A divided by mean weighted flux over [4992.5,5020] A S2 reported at 0.93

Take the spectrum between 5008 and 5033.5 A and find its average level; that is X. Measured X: 16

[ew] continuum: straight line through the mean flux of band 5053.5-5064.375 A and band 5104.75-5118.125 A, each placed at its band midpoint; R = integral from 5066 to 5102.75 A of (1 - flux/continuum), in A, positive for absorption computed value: 3.4 A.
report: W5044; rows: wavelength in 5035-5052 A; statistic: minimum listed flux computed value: 11.89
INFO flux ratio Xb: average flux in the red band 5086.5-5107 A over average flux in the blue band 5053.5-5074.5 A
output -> 0.90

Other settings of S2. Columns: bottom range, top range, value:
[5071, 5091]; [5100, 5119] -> 0.94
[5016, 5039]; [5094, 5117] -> 0.87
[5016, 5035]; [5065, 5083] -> 0.90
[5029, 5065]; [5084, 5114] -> 0.87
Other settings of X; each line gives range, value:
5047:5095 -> 15.6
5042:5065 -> 16.5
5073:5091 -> 14.7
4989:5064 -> 16.3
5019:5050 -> 16.4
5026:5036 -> 17.4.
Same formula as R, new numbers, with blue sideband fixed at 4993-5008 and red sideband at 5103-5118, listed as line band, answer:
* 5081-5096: -0.3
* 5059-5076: -0.6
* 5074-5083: 0.0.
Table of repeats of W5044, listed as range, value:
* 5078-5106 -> 11.18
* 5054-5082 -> 12.03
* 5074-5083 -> 12.98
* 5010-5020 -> 11.09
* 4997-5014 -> 12.32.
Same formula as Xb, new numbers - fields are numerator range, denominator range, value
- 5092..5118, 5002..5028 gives 0.89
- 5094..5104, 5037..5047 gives 0.95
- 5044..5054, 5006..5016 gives 1.02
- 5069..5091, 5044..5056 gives 0.91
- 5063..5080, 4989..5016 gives 0.92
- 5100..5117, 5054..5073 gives 0.84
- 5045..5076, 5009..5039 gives 0.97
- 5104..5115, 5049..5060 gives 0.83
